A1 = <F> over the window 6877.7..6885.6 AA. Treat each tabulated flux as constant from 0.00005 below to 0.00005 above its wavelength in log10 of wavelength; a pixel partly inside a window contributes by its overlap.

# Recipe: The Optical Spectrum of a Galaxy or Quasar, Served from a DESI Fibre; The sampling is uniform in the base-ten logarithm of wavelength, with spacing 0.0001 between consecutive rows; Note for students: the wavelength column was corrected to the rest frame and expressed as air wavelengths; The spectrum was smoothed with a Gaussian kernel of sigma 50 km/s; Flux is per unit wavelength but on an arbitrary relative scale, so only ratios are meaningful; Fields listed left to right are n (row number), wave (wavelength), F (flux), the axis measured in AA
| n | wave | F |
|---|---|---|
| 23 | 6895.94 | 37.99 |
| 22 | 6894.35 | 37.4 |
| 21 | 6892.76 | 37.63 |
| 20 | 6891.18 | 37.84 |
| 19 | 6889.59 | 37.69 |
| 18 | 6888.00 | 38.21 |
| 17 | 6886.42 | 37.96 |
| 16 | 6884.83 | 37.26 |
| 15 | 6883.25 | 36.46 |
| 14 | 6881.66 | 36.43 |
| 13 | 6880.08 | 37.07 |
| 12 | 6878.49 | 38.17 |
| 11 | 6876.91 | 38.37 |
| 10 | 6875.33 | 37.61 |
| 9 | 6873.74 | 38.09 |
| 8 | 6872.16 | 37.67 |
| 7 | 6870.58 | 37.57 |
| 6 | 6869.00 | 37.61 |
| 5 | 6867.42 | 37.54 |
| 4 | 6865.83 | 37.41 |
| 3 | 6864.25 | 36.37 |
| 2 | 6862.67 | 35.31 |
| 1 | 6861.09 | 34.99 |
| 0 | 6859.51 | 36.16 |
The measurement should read 37.1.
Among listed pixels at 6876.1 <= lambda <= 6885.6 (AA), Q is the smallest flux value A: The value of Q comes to 36.43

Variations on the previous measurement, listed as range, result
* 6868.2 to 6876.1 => 37.57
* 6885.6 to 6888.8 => 37.96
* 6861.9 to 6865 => 35.31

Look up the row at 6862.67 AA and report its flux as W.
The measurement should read 35.31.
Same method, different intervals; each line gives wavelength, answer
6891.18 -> 37.84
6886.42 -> 37.96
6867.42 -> 37.54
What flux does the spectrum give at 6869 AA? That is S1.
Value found 37.61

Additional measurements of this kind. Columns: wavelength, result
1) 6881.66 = 36.43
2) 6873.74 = 38.09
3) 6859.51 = 36.16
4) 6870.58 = 37.57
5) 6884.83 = 37.26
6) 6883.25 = 36.46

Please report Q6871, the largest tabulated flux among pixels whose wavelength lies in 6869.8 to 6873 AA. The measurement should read 37.67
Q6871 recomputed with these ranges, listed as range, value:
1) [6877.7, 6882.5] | 38.17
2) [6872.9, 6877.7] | 38.37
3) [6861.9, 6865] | 36.37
